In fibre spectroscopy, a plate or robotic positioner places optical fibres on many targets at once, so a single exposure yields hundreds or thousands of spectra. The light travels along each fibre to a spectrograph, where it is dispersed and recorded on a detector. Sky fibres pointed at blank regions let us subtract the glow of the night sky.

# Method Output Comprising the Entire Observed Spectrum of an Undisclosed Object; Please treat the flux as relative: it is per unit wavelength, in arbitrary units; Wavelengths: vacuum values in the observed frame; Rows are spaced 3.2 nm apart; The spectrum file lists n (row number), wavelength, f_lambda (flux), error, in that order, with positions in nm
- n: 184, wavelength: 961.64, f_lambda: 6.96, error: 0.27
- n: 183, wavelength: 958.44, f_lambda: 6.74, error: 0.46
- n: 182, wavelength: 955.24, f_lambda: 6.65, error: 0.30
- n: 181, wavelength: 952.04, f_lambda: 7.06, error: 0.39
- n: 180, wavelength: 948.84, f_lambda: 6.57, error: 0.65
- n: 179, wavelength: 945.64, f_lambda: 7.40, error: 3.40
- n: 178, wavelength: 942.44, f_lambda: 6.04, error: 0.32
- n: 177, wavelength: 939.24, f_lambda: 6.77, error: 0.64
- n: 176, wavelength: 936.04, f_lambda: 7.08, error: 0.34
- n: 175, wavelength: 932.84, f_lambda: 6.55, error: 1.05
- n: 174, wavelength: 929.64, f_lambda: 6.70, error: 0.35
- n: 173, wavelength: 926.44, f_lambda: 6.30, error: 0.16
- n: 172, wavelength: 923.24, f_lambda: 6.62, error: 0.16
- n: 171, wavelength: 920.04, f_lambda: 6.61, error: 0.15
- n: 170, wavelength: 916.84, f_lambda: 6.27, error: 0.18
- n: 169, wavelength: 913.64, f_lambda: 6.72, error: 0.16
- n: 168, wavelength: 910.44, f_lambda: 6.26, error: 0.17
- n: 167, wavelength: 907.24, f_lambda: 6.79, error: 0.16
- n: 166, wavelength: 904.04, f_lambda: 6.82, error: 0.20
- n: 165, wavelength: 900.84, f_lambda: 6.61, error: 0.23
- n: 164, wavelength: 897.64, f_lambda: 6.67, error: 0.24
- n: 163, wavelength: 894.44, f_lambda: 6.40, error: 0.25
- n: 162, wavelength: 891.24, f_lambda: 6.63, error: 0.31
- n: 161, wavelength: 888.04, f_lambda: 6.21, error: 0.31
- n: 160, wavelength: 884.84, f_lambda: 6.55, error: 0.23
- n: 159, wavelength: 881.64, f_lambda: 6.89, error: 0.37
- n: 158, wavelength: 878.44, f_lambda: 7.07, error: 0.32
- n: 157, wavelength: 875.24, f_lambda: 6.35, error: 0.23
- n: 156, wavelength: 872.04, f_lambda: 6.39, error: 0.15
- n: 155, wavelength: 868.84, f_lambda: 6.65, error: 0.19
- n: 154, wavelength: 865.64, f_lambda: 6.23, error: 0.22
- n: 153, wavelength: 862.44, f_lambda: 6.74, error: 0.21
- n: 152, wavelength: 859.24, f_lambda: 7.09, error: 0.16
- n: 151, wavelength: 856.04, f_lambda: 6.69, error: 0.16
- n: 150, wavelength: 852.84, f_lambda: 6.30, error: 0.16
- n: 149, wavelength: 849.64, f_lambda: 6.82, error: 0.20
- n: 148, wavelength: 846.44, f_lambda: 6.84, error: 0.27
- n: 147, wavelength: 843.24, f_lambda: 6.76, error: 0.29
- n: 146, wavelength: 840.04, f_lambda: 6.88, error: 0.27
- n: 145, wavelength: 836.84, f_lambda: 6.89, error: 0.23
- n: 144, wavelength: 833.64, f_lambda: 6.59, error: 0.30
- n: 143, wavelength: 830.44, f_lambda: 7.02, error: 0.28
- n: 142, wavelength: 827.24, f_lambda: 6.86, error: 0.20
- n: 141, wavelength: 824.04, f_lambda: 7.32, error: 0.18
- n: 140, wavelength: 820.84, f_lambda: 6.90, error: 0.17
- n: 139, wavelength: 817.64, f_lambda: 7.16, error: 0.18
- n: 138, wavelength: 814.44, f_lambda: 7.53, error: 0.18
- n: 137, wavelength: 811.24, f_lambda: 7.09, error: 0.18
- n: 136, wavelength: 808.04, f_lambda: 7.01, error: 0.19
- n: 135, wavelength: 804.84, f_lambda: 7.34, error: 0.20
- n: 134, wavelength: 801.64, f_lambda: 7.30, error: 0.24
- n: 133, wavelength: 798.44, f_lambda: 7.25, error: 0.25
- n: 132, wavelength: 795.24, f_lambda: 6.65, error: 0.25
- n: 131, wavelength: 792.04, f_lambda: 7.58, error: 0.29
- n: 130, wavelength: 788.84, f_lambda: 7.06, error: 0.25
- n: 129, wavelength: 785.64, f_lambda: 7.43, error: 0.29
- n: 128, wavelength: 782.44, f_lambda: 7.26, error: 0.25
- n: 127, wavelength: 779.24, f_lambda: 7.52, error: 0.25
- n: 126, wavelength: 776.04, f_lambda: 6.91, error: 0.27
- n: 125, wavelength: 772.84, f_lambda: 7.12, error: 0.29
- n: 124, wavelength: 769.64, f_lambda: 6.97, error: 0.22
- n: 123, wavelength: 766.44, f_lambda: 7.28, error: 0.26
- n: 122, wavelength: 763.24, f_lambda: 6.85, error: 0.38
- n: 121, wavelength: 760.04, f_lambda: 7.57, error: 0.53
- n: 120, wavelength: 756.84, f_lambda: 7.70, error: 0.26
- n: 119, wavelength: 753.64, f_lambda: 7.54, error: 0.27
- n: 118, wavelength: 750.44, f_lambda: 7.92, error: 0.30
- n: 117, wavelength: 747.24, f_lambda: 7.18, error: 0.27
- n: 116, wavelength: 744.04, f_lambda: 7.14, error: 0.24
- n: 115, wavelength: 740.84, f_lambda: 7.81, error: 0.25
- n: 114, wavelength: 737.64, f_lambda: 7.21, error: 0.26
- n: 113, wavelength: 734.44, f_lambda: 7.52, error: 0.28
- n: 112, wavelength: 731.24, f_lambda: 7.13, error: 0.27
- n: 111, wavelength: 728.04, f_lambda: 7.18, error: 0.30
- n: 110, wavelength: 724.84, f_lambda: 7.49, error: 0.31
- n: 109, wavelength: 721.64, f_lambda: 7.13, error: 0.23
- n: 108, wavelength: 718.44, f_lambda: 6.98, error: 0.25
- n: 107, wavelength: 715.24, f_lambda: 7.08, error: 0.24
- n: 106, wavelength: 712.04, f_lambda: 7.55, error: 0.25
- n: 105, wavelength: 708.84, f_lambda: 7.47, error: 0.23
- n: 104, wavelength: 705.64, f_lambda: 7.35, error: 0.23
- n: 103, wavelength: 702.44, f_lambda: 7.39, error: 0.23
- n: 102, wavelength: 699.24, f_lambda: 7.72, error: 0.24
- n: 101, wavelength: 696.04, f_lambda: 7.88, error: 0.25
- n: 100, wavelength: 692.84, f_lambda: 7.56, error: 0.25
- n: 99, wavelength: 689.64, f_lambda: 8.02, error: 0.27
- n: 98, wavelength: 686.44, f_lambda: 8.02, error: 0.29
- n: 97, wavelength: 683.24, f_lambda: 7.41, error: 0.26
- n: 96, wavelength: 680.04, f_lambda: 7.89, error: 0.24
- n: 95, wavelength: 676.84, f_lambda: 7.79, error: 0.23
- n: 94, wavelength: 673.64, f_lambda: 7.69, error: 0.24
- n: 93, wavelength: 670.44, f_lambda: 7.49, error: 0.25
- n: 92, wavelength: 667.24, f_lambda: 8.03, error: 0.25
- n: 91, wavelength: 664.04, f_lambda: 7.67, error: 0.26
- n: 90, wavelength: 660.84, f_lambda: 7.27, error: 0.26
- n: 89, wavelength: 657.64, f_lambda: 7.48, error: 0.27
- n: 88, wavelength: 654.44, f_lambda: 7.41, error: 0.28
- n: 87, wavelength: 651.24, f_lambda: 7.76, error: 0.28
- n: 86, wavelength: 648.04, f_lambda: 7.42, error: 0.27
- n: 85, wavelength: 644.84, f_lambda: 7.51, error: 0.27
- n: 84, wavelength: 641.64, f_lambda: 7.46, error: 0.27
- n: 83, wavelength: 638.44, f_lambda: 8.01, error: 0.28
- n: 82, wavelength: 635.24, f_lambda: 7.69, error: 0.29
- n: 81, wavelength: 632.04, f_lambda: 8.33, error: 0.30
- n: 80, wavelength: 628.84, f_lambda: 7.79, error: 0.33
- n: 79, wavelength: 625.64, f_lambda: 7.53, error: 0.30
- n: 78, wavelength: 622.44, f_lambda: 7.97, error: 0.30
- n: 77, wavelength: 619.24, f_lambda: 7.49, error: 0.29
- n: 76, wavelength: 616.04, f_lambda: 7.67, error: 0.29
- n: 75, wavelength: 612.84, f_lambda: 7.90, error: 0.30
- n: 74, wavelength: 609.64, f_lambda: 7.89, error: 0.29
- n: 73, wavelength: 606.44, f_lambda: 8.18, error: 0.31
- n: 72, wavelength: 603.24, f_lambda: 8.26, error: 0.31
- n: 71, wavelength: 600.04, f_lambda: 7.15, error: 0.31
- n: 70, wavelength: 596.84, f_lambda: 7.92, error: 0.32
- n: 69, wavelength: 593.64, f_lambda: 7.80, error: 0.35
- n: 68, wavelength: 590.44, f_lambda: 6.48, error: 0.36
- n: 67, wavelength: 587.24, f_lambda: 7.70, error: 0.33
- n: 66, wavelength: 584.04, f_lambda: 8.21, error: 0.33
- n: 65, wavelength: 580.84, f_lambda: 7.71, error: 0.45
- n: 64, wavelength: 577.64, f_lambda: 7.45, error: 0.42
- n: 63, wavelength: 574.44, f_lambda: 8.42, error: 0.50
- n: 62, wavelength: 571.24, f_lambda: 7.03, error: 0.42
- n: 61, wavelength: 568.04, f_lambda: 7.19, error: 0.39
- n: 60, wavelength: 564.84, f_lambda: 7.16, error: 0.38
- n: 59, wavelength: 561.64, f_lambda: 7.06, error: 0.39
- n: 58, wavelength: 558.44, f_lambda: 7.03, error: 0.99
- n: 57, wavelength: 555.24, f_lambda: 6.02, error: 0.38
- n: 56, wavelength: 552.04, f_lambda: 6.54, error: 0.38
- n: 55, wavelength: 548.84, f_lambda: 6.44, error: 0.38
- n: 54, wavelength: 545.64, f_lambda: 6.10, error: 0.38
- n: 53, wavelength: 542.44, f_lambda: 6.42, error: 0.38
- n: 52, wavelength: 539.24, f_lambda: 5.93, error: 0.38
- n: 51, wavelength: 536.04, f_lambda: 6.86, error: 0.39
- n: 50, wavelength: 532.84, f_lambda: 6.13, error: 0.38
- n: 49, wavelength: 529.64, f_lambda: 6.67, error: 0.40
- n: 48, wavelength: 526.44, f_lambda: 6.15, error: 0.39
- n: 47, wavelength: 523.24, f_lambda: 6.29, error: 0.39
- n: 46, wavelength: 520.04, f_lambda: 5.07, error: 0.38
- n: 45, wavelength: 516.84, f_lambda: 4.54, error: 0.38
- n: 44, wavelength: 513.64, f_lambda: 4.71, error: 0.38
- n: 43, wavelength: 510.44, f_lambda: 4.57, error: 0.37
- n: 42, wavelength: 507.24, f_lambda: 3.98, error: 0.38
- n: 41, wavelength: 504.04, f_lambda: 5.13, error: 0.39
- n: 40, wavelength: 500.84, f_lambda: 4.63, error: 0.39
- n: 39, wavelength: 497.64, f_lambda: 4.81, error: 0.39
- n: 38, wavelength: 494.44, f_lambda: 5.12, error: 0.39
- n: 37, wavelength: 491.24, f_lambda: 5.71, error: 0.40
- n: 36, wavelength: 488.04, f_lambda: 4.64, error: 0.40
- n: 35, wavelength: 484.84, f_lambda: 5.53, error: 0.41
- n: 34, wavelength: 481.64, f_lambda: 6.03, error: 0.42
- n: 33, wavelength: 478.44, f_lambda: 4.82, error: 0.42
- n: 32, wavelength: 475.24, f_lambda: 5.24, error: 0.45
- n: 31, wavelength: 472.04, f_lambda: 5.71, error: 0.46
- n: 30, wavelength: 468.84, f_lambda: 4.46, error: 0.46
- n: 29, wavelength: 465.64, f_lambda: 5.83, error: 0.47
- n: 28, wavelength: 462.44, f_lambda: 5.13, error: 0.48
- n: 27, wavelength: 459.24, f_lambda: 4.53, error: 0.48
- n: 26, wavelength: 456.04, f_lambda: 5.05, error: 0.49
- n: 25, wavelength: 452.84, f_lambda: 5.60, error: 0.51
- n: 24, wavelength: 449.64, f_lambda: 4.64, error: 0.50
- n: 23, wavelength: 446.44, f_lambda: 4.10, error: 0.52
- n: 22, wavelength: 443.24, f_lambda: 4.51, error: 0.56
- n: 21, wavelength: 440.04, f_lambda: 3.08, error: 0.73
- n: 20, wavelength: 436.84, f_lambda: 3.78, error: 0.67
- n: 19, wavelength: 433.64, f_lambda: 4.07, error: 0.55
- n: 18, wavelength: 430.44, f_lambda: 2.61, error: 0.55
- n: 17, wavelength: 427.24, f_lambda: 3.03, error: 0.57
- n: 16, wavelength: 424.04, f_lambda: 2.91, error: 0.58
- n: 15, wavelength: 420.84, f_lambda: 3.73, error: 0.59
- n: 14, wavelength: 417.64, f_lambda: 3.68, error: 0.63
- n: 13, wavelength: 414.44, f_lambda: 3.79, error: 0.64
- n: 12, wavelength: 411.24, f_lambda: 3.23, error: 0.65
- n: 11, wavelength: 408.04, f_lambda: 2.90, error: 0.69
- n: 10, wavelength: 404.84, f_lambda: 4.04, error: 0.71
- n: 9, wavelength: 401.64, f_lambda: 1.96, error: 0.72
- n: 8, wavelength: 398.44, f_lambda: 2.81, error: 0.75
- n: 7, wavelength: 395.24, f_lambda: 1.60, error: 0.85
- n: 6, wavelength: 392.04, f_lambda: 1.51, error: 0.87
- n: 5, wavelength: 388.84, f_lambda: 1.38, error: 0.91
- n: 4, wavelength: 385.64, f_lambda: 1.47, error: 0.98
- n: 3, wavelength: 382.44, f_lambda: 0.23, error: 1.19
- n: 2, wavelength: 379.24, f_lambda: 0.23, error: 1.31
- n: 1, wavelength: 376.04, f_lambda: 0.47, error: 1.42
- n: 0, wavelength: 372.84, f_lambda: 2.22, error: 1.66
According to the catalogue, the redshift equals 0.00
